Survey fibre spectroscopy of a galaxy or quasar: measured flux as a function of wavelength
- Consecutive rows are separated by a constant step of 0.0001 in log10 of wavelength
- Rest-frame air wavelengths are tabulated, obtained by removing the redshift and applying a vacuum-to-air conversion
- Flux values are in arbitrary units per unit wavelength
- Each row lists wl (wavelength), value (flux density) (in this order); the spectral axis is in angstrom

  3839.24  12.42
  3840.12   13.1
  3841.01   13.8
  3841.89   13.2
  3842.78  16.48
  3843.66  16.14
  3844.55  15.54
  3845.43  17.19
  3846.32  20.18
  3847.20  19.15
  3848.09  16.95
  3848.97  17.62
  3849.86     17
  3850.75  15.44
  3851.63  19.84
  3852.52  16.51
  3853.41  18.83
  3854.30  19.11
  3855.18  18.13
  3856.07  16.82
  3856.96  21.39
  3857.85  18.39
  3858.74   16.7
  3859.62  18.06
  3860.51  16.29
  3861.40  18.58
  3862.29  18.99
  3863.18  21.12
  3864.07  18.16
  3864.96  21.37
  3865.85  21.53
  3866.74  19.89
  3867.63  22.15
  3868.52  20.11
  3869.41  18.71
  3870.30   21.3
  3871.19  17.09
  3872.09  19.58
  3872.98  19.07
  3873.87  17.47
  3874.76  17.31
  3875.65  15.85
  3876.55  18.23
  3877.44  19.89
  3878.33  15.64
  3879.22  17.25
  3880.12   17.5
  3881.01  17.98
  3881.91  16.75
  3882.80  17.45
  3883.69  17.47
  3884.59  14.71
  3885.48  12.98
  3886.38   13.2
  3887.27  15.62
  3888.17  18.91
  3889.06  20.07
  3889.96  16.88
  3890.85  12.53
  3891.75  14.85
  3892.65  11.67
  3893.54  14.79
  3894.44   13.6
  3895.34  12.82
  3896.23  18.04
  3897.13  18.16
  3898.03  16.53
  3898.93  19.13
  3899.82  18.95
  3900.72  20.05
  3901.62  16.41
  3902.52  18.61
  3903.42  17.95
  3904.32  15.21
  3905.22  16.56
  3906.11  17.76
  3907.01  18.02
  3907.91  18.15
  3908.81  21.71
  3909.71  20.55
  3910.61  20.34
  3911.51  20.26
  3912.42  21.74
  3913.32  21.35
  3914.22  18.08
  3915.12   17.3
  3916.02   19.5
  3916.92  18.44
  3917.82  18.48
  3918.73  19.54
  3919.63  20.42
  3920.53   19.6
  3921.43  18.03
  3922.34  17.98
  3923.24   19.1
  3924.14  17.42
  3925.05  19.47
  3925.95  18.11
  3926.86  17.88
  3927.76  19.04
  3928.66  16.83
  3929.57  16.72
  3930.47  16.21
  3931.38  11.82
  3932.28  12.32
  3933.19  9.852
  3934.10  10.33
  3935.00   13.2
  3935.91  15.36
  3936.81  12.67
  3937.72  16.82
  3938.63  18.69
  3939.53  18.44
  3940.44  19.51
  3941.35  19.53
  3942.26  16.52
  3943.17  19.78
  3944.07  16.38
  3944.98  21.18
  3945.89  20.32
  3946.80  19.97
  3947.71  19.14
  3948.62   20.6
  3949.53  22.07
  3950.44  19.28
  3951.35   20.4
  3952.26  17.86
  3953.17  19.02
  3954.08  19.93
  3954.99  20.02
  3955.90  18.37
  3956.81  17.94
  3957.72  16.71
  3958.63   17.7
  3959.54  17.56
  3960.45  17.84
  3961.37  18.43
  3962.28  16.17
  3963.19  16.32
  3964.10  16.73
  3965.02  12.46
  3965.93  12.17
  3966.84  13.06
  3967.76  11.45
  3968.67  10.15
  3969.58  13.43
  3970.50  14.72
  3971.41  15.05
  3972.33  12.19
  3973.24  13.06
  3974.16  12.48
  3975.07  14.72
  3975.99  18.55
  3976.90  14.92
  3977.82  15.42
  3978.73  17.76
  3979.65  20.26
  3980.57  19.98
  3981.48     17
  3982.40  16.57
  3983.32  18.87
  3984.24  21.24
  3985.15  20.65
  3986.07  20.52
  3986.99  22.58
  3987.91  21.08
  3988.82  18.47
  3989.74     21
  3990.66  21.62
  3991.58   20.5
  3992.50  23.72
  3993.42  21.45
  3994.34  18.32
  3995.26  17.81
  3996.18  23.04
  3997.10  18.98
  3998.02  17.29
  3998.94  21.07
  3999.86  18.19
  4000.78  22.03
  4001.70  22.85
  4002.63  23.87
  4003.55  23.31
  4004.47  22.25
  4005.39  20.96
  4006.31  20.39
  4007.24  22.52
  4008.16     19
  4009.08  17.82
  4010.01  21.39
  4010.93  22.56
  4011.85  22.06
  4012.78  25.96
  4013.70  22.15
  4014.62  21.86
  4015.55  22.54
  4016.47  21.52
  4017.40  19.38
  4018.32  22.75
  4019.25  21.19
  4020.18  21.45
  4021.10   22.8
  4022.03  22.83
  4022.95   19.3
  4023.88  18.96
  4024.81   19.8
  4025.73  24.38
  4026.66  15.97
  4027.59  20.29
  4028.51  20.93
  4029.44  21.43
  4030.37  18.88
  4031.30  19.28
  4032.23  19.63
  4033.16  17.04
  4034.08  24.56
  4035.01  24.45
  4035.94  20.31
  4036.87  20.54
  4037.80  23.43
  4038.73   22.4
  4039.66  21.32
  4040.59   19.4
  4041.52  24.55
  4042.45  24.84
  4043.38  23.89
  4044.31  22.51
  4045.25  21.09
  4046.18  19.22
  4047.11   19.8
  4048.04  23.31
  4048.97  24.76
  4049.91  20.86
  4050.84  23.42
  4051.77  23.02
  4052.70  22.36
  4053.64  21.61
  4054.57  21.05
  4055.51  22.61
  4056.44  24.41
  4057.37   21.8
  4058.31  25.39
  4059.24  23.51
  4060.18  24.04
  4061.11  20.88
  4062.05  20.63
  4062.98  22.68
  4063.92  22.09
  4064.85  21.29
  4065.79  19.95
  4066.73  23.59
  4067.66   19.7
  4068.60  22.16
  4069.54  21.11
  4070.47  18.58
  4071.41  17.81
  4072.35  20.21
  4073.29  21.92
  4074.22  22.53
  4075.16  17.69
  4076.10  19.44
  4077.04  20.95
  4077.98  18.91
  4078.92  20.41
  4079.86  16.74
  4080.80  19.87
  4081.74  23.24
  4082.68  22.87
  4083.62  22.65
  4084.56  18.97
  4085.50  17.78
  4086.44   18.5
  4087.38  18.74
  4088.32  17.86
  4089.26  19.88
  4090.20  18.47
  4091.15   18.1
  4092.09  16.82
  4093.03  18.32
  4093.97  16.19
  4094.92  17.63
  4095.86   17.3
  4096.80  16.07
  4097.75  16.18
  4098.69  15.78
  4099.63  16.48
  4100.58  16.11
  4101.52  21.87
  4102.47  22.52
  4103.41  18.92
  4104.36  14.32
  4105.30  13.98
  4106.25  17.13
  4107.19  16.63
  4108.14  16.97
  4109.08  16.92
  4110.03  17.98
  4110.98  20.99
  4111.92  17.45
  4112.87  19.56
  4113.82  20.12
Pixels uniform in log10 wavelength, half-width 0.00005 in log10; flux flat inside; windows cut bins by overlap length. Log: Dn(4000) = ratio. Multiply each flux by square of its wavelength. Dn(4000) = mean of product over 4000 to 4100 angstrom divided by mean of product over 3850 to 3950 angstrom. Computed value 1.3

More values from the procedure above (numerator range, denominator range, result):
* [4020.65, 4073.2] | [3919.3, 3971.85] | 1.34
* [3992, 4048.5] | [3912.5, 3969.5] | 1.28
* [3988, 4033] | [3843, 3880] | 1.23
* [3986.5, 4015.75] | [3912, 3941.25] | 1.28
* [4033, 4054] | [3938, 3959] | 1.22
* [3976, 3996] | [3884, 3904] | 1.26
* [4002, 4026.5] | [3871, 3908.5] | 1.37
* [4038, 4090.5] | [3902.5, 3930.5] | 1.23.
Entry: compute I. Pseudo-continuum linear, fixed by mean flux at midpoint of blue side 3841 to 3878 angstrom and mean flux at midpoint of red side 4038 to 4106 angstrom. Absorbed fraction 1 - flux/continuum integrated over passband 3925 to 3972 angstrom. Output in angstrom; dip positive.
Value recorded 5.9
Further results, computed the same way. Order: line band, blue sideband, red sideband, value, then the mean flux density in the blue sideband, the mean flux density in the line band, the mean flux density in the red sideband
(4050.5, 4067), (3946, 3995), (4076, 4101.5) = -3.7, 17.7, 22.4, 18.6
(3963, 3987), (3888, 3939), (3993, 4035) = 4.5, 17.2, 15.9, 21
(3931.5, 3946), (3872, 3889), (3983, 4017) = 2.2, 17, 16.1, 21.1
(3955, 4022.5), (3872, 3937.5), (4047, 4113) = -1.8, 17.1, 18.9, 19.9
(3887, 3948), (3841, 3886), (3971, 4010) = 3.5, 17.9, 17.5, 19.3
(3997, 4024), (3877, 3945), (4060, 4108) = -4.4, 17.2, 21.4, 19.2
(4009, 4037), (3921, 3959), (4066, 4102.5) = -4.0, 17.6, 21.1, 19.2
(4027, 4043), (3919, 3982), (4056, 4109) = -2.4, 16.8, 21.3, 19.5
